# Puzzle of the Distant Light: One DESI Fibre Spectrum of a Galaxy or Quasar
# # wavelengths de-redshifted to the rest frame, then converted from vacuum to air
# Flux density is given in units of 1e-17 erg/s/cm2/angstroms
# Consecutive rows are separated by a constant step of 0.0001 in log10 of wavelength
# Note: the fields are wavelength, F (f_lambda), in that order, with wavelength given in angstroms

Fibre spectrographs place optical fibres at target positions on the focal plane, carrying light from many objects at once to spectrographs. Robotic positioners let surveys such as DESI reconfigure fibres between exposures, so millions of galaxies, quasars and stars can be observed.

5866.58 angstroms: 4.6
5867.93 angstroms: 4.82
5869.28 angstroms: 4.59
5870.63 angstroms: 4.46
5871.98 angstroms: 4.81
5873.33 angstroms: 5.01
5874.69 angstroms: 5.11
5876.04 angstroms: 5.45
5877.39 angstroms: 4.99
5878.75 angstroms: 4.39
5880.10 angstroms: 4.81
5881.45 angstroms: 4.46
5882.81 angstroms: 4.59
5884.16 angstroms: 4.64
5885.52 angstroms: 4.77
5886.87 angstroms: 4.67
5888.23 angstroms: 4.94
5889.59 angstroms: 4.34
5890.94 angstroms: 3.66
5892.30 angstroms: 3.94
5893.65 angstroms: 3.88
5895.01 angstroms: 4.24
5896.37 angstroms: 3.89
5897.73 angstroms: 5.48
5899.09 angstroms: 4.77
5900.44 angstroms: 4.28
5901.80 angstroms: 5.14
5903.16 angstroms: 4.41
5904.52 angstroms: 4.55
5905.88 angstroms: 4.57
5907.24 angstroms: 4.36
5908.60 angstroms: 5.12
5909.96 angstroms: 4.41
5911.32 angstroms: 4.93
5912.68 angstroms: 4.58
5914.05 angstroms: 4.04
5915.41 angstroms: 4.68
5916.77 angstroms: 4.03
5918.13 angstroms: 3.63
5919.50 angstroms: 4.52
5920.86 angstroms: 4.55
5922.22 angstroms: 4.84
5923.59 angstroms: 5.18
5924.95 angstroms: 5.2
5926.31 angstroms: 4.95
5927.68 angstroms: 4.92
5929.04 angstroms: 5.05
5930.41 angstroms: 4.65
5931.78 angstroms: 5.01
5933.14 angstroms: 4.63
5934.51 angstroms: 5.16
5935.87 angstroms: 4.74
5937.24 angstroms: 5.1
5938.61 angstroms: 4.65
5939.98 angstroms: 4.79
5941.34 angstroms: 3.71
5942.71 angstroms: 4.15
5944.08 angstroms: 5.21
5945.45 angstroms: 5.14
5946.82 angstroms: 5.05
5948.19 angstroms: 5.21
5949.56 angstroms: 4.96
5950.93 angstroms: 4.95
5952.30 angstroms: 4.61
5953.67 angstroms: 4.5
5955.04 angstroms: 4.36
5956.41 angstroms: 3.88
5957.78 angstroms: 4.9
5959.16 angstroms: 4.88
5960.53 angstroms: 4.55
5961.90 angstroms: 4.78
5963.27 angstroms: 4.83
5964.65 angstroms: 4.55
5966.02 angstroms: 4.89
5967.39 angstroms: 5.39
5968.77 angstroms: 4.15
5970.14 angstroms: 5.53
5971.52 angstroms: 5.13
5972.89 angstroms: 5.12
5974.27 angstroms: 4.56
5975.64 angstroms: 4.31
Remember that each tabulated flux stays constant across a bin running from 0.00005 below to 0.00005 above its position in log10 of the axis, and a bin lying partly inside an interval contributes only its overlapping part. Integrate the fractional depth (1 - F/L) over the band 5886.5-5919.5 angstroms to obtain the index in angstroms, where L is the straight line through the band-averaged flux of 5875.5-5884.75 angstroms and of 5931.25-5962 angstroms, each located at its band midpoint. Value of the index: 2.1 angstroms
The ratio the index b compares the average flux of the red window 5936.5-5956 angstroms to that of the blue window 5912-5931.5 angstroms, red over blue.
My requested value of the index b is 1.02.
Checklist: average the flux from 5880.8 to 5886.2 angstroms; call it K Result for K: 4.62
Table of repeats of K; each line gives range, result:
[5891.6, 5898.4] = 4.28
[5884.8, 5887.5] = 4.72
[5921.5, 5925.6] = 5.07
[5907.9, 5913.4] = 4.75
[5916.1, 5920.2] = 4.06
